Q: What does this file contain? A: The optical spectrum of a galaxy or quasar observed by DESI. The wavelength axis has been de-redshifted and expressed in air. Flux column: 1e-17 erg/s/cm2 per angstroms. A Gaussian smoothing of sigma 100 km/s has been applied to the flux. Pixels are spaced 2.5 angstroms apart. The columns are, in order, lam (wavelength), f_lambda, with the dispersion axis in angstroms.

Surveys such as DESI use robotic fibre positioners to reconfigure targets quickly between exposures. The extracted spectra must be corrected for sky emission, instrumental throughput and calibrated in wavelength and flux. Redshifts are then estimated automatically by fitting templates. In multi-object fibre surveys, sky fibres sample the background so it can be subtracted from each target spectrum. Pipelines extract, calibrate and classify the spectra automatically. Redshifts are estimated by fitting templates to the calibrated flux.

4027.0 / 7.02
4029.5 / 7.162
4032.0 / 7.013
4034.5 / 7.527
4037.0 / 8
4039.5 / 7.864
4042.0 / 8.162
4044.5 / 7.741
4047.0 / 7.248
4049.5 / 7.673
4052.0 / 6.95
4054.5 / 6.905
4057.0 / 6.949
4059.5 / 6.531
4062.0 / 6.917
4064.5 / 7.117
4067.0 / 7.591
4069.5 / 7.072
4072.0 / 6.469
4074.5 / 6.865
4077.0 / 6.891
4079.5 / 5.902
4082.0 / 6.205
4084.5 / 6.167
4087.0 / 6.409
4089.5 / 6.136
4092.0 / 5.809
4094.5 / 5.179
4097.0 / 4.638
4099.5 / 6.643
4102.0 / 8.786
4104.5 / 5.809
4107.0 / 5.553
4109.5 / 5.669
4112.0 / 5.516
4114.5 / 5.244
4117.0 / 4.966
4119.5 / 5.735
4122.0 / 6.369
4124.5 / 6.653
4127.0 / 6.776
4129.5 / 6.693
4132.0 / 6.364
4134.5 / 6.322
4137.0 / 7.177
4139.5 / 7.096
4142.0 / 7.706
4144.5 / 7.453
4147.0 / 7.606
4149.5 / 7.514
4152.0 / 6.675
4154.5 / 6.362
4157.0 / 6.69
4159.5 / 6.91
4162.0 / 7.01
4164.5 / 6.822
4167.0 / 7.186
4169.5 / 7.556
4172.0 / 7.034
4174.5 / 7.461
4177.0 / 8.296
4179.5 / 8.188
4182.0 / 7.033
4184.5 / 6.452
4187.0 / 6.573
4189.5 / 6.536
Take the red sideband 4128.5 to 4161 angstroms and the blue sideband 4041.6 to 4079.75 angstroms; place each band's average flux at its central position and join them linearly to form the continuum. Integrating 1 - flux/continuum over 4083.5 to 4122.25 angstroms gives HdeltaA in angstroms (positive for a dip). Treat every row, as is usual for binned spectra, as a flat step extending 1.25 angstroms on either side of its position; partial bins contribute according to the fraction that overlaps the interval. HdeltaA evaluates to 6.17 angstroms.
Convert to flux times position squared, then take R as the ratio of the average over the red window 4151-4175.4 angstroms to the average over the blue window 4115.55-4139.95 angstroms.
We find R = 1.1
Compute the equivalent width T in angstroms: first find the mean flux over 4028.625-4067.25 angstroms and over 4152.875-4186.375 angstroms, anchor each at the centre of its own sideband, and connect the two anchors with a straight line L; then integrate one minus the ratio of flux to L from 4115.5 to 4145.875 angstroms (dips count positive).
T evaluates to 2.5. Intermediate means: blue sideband 7.33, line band 6.6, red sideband 7.14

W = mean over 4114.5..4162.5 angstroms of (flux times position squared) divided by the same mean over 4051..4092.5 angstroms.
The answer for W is 1.0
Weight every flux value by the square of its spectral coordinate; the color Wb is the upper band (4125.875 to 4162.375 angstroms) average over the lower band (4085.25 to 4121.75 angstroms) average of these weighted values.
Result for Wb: 1.21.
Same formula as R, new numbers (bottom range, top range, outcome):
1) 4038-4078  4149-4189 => 1.04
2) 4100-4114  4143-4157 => 1.16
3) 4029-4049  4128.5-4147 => 0.97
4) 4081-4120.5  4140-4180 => 1.27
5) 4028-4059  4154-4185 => 1.03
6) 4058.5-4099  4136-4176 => 1.17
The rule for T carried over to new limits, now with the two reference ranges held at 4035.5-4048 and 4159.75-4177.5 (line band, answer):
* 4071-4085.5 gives 2.3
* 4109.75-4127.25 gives 3.9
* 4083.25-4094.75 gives 2.4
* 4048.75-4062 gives 1.3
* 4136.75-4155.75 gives 0.4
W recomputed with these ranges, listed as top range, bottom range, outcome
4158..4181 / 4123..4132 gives 1.13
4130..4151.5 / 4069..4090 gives 1.14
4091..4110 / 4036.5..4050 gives 0.80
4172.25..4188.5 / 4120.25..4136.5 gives 1.15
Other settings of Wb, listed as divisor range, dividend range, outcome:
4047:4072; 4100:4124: 0.87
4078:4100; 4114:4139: 1.09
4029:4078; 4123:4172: 1.01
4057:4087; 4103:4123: 0.86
